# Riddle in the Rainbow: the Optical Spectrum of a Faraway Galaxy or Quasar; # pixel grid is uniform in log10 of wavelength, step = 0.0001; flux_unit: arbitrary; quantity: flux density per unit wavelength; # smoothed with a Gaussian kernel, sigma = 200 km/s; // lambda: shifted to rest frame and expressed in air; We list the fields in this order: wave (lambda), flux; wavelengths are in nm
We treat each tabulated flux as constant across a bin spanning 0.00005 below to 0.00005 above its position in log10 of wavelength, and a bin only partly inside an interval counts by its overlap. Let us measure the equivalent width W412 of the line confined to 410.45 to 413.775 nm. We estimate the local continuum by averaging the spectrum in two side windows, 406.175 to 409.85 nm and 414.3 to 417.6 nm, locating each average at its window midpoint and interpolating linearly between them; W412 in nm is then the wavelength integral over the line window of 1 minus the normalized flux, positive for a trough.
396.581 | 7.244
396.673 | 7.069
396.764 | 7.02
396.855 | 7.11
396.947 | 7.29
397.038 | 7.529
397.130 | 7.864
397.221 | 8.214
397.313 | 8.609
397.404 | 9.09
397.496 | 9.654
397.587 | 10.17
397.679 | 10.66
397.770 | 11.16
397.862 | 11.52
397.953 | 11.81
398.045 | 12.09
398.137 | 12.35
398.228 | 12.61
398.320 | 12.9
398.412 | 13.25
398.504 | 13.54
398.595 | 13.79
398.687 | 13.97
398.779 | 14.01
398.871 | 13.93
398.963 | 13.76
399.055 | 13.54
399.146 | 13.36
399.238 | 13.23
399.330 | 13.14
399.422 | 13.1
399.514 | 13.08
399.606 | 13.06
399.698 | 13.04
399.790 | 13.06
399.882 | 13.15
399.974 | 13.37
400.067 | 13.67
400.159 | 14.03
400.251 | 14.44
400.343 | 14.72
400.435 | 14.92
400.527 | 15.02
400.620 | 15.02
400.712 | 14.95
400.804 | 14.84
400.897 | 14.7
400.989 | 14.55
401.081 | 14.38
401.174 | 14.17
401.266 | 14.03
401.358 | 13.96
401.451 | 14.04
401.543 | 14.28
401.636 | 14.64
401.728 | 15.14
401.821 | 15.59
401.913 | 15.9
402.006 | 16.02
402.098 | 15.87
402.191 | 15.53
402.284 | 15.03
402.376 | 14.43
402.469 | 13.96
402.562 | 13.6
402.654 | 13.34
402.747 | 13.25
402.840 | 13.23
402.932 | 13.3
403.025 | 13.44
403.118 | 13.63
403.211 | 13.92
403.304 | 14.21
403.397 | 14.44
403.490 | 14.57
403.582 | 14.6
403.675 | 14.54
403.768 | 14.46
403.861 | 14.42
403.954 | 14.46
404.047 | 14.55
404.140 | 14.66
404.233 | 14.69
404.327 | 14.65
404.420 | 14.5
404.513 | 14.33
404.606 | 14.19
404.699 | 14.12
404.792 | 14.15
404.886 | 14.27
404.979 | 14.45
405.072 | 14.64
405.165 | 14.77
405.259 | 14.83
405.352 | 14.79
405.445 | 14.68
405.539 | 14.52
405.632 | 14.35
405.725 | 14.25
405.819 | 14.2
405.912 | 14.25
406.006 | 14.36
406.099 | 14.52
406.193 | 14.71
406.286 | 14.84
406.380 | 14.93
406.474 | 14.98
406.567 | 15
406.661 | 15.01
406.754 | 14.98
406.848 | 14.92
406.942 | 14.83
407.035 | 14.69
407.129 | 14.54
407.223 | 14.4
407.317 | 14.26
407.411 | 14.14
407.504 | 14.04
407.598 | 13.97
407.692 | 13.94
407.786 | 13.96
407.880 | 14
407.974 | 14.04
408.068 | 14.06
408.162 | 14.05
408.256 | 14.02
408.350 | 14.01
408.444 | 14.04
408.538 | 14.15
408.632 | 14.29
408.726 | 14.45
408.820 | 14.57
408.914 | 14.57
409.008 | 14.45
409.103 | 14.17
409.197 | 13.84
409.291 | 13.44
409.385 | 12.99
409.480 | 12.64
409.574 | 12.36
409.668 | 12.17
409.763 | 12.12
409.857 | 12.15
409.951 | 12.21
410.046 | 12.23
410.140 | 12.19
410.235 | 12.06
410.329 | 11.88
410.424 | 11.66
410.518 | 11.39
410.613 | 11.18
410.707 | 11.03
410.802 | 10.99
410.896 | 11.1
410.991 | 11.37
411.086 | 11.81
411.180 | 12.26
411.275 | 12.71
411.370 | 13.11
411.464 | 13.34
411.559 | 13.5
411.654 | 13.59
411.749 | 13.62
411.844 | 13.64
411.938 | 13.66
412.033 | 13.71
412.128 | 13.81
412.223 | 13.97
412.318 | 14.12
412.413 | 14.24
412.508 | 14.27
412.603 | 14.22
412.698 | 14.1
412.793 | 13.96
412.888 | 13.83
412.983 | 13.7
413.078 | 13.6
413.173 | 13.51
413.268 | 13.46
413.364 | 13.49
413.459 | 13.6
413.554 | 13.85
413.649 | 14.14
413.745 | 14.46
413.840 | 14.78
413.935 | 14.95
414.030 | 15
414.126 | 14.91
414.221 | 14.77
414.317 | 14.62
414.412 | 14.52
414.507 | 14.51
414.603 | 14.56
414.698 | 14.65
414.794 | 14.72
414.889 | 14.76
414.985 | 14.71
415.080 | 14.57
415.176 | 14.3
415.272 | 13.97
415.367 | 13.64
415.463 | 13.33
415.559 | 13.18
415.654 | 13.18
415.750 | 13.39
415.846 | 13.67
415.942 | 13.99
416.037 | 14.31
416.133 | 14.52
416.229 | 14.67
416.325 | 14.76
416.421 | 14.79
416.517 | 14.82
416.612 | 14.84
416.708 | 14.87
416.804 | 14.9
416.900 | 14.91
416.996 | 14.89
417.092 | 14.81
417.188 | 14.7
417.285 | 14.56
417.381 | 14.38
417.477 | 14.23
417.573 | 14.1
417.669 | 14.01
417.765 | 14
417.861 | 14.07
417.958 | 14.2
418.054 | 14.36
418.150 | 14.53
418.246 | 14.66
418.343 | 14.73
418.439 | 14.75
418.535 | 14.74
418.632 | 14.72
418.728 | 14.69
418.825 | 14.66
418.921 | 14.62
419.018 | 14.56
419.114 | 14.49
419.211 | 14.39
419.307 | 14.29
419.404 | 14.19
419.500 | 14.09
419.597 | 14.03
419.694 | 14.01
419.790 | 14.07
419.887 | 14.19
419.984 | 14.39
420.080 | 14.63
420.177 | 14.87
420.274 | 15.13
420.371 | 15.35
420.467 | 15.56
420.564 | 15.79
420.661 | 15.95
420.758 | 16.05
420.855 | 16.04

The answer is 0.245 nm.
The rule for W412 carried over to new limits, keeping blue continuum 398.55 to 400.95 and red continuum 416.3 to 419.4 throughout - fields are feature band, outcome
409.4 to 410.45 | 0.15 nm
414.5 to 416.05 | 0.04 nm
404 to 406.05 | -0.06 nm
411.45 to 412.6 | 0.04 nm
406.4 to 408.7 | -0.03 nm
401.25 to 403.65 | -0.07 nm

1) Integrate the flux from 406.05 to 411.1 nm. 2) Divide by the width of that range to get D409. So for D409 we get 13.5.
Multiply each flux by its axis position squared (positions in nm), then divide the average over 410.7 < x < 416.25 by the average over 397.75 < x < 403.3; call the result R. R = 1.1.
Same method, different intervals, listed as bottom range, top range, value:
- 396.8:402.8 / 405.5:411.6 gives 1.08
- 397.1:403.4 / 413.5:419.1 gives 1.16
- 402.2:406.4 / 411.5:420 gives 1.05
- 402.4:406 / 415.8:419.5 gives 1.09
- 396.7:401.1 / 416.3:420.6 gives 1.30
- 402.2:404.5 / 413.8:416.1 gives 1.07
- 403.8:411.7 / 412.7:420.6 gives 1.09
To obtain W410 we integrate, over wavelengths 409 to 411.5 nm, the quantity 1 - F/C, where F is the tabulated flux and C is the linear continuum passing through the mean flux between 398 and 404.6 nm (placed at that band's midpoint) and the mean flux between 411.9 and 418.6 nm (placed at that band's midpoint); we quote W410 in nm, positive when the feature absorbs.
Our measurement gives 0.34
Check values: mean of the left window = 14.1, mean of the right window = 14.3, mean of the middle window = 12.3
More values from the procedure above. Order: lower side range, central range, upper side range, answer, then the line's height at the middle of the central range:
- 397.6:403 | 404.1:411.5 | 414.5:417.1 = 0.184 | 14.1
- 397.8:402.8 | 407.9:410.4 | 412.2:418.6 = 0.143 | 14.2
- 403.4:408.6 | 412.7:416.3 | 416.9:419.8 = 0.068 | 14.4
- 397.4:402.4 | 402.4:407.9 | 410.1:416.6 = -0.279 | 13.7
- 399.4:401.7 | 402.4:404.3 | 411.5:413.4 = -0.006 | 14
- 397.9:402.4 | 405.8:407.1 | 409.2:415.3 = -0.099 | 13.7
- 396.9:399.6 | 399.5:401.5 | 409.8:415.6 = -0.354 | 12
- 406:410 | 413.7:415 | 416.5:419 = -0.030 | 14.4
